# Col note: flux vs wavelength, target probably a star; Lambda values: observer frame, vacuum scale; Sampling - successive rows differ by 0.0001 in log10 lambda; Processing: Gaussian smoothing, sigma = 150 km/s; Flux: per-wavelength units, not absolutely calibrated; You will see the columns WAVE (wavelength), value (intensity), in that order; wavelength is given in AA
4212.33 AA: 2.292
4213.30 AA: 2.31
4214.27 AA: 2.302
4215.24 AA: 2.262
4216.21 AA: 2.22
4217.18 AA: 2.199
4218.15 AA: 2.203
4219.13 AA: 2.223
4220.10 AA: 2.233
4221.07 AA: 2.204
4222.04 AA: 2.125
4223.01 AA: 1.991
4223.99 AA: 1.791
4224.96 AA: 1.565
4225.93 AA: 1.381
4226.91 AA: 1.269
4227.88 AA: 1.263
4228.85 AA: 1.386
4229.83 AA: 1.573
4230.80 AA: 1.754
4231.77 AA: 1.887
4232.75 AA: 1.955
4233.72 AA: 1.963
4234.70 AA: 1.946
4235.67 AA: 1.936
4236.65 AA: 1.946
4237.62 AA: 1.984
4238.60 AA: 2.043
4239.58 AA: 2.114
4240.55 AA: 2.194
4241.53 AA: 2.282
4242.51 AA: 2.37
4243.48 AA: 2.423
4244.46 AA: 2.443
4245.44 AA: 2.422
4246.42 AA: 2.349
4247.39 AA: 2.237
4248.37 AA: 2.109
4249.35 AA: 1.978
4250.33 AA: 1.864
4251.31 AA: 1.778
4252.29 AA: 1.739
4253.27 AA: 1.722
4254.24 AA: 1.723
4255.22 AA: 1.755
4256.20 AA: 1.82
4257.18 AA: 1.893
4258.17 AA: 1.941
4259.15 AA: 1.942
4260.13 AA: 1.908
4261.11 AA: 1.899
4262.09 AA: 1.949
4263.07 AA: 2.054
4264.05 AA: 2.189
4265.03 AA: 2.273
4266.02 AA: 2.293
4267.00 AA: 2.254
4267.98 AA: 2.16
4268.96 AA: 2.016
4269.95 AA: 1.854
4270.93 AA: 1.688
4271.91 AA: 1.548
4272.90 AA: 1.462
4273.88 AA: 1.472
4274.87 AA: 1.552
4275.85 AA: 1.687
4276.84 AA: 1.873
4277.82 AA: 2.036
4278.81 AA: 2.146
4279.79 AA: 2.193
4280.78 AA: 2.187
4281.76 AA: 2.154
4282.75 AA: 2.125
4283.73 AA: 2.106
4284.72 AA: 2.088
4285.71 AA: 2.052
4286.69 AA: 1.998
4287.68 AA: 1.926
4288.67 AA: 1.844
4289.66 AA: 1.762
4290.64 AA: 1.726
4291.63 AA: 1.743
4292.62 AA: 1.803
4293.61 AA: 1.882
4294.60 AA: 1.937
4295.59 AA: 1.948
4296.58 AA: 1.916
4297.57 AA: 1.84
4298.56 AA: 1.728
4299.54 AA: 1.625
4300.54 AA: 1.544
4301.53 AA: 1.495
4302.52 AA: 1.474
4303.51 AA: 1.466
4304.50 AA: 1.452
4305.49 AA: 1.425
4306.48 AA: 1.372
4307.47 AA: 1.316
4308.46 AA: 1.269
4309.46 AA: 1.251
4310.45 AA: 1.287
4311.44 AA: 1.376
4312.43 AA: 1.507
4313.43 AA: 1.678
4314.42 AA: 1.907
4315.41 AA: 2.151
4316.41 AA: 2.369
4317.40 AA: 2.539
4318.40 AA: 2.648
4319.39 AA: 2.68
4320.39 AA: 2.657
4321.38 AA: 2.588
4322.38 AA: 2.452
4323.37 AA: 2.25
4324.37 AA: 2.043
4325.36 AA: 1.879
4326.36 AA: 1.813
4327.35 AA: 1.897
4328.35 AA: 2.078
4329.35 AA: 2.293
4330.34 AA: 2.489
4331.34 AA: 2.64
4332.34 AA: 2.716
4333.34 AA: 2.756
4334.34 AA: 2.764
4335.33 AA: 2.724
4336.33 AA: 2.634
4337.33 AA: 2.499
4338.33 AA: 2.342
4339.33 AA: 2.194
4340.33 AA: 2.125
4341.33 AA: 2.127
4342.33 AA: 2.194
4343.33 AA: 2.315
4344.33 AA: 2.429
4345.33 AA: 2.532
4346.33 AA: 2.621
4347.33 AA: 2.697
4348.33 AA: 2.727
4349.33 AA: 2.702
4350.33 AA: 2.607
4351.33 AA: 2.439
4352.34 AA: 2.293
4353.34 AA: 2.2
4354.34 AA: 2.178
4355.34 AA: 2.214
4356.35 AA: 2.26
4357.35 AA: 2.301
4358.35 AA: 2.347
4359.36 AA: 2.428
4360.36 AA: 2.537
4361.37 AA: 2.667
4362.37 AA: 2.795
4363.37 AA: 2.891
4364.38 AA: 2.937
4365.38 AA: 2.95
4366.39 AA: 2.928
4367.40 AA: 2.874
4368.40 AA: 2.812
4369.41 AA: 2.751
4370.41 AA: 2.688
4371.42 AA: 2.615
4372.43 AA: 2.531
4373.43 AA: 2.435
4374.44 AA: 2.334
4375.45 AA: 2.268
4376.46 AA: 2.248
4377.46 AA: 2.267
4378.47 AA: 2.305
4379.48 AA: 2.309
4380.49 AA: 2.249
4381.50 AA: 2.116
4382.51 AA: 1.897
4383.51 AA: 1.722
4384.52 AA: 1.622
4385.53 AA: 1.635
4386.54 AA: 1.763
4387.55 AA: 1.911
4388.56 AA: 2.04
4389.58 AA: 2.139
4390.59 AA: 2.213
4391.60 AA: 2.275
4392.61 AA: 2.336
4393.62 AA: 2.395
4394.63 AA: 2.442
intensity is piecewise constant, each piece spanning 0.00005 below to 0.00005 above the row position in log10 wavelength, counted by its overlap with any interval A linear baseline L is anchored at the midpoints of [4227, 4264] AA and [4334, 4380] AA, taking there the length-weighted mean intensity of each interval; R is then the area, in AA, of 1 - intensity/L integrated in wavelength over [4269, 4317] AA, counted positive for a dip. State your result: 9.32 AA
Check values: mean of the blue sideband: 1.96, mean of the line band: 1.76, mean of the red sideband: 2.5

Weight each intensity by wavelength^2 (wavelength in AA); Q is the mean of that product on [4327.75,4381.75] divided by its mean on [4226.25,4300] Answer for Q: 1.34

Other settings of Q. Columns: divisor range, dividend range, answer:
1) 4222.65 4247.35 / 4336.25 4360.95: 1.30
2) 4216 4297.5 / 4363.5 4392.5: 1.26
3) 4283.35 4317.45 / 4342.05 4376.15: 1.52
